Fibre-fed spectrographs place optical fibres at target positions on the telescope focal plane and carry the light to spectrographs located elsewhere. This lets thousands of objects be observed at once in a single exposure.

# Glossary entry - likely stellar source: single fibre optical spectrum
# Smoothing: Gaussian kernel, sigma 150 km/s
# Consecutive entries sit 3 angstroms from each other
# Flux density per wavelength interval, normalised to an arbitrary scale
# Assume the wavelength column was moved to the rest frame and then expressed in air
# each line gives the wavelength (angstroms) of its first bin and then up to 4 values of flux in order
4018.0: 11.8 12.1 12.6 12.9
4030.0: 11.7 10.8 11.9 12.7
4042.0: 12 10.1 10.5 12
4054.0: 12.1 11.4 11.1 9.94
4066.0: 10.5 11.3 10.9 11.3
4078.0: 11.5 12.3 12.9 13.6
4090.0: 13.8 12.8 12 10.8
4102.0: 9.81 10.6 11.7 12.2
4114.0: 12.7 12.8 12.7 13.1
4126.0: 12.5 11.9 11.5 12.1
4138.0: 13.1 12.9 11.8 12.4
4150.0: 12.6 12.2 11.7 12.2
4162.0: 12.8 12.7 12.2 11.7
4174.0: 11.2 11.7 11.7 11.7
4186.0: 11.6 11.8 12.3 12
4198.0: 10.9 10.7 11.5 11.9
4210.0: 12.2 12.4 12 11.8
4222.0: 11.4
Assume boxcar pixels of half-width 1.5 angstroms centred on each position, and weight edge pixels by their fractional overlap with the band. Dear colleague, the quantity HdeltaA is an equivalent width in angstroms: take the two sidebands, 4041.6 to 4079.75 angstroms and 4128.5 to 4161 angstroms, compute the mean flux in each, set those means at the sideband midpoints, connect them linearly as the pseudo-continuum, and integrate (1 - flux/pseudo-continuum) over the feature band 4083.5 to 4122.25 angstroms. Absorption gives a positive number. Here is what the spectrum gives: -1.71 angstroms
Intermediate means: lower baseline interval 11.1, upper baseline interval 12.2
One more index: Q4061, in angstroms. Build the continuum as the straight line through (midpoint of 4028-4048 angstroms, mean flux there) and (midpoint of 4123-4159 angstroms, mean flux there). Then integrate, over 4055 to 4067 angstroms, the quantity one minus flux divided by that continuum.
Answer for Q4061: 0.89 angstroms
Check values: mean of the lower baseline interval 11.5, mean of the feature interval 10.8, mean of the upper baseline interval 12.3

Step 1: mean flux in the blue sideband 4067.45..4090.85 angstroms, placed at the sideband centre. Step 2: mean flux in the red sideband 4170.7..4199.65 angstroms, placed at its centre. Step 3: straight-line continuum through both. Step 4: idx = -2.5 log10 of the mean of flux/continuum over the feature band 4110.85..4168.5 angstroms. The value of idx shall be -0.049 mag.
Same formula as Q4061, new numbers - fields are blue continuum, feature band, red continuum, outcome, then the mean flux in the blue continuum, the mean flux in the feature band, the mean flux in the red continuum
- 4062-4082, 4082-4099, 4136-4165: -2.1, 11.1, 12.8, 12.4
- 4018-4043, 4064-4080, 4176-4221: 1.2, 12.1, 11.1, 11.7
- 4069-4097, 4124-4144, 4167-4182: -0.6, 12.3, 12.3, 11.7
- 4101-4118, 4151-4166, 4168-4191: -0.8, 11.7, 12.3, 11.7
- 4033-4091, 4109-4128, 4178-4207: -1.6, 11.6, 12.6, 11.6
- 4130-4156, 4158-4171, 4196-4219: -0.3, 12.3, 12.4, 11.7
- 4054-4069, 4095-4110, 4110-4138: 1.2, 10.9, 11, 12.4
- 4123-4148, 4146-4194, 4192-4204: -0.9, 12.3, 12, 11.4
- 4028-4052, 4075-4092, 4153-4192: -1.5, 11.5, 12.7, 11.9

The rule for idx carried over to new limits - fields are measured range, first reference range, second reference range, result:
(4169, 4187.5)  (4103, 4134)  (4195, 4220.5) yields 0.021 mag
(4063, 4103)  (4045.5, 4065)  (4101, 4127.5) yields -0.020 mag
